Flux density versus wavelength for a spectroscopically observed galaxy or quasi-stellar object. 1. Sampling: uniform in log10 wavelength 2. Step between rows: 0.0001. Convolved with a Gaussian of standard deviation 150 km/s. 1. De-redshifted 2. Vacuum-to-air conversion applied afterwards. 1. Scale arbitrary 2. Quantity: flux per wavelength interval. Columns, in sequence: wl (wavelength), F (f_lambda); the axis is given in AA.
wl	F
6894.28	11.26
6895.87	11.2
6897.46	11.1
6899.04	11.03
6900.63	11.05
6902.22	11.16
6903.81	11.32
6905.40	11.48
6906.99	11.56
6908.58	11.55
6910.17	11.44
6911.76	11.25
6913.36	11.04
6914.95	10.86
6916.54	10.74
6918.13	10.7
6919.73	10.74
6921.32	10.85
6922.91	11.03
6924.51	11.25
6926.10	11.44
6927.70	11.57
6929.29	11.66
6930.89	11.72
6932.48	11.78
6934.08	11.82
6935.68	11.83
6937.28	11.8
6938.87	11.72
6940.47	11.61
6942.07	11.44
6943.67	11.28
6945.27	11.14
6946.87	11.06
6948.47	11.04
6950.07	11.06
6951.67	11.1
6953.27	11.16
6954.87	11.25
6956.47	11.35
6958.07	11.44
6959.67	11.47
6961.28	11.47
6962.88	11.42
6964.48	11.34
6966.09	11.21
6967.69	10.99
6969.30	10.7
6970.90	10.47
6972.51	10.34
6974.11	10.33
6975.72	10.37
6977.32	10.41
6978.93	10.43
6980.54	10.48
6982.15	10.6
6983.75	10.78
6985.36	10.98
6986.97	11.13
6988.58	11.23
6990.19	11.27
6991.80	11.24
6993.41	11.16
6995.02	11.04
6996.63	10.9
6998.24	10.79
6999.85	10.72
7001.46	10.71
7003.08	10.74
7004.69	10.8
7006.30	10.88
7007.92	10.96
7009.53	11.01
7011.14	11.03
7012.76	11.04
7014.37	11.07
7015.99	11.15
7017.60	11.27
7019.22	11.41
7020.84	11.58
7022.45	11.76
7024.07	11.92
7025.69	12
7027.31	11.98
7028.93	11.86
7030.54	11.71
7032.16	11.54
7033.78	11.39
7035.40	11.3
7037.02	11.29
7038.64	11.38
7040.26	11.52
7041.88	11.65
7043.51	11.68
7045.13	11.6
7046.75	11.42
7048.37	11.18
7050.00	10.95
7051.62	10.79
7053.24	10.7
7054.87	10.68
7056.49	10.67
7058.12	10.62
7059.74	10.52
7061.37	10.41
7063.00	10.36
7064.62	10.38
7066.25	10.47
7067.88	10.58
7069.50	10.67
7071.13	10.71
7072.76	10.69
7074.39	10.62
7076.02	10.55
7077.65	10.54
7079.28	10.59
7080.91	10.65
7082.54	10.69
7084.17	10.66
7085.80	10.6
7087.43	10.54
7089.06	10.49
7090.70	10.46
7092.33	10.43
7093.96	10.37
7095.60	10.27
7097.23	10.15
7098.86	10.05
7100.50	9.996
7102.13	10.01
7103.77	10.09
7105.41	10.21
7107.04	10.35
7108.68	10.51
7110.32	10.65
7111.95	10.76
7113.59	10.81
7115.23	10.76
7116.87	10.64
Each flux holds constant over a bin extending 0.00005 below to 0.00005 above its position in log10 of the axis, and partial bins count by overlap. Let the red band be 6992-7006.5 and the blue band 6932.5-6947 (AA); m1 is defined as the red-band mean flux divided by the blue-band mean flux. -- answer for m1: 0.94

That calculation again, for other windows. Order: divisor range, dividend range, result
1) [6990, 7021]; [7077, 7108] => 0.94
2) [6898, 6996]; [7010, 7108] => 0.98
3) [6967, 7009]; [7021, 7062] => 1.05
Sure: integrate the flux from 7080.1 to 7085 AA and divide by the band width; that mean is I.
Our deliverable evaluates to 10.7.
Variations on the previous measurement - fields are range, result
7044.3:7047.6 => 11.5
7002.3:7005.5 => 10.8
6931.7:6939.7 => 11.8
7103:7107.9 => 10.2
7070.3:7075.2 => 10.7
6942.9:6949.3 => 11.1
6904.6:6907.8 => 11.5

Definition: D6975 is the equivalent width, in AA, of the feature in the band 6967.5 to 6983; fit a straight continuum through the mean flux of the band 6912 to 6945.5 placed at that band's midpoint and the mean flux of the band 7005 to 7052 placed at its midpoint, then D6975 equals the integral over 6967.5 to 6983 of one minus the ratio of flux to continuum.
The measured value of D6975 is 1.18 AA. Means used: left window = 11.3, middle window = 10.5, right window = 11.4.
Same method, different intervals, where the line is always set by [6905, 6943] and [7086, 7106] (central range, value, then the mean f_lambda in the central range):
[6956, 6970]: -0.2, 11.3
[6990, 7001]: -0.1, 11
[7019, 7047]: -2.5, 11.6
